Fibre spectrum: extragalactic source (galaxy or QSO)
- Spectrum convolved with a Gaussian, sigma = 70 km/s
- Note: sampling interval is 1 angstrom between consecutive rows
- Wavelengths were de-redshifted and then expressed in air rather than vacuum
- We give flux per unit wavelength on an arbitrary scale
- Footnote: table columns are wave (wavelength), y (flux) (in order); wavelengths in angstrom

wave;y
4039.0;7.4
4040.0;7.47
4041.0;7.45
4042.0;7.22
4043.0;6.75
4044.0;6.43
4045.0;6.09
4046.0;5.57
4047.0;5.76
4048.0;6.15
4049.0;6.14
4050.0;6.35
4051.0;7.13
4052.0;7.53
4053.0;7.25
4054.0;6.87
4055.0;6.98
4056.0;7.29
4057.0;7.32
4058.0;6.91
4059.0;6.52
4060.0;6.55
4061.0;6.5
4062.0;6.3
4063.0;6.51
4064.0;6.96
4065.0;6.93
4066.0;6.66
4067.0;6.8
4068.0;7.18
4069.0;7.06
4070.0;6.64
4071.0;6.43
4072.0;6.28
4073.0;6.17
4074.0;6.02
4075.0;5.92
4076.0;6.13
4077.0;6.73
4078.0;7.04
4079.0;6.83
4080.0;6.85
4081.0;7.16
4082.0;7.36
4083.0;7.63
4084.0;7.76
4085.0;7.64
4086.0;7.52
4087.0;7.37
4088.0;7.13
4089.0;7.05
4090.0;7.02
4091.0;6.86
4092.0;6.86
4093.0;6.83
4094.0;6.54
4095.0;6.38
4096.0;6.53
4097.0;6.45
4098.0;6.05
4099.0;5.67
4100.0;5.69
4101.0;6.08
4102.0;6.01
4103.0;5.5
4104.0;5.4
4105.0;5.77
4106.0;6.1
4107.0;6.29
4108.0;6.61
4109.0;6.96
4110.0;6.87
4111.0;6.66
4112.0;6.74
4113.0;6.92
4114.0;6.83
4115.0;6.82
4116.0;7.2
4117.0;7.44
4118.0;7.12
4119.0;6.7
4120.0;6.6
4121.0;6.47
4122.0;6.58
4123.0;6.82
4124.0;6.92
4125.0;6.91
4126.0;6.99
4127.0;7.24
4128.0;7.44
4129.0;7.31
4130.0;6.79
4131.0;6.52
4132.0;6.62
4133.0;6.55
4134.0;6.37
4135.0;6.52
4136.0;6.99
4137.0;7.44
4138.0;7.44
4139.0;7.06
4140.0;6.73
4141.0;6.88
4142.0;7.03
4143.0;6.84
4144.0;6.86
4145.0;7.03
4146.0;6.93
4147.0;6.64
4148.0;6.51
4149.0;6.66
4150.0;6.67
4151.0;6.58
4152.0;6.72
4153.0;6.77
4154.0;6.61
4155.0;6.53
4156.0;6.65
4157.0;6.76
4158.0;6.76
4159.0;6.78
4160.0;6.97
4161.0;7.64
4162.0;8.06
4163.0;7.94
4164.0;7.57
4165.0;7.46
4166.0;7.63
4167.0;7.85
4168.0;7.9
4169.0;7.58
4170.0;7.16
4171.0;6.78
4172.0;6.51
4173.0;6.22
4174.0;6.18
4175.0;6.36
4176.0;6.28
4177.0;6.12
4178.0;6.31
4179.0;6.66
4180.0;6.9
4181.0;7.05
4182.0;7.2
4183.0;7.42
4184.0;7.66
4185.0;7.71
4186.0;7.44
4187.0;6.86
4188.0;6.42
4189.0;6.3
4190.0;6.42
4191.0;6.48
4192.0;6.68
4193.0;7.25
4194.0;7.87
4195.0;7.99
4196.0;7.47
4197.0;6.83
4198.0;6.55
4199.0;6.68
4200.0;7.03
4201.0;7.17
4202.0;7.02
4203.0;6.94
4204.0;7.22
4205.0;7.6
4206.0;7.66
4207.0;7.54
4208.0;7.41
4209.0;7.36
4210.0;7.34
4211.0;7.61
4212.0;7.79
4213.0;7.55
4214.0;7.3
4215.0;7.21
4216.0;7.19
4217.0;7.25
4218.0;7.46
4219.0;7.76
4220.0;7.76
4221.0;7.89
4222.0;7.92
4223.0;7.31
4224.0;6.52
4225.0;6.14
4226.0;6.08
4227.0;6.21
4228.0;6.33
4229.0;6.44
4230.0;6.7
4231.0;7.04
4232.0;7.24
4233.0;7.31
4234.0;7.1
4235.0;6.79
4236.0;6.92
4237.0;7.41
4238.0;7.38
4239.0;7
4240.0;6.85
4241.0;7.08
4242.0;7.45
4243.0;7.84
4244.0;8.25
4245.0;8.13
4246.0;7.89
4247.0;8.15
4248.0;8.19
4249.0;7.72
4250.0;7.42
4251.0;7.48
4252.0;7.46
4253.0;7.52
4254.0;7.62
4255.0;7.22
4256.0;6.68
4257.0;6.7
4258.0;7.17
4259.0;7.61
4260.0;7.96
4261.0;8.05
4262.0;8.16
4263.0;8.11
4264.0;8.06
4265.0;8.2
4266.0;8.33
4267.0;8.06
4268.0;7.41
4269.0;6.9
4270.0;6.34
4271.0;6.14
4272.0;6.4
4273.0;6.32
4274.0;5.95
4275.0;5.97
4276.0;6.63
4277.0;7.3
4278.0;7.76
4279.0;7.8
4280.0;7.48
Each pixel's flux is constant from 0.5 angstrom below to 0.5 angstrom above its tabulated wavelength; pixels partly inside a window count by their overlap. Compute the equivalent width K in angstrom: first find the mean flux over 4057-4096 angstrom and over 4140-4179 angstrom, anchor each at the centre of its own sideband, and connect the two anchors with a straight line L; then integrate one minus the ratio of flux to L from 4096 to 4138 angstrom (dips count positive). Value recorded 1.5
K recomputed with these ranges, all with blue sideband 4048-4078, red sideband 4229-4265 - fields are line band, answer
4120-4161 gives 1.1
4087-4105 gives 1.2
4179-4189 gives 0.1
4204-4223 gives -0.5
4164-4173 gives -0.2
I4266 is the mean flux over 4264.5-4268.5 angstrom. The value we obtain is 8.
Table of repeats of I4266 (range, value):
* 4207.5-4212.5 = 7.5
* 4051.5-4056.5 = 7.18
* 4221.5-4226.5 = 6.79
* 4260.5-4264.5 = 8.1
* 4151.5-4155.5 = 6.66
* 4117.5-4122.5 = 6.69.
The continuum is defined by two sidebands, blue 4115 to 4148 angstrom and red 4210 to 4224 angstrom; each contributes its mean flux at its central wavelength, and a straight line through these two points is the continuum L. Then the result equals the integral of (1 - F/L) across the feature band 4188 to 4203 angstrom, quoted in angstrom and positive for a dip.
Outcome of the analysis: 0.78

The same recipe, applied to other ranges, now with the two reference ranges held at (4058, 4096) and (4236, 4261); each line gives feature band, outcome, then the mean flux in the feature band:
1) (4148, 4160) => 0.7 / 6.69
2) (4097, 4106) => 1.4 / 5.83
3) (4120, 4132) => 0.2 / 6.88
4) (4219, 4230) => 0.8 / 6.89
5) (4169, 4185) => 1.0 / 6.78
